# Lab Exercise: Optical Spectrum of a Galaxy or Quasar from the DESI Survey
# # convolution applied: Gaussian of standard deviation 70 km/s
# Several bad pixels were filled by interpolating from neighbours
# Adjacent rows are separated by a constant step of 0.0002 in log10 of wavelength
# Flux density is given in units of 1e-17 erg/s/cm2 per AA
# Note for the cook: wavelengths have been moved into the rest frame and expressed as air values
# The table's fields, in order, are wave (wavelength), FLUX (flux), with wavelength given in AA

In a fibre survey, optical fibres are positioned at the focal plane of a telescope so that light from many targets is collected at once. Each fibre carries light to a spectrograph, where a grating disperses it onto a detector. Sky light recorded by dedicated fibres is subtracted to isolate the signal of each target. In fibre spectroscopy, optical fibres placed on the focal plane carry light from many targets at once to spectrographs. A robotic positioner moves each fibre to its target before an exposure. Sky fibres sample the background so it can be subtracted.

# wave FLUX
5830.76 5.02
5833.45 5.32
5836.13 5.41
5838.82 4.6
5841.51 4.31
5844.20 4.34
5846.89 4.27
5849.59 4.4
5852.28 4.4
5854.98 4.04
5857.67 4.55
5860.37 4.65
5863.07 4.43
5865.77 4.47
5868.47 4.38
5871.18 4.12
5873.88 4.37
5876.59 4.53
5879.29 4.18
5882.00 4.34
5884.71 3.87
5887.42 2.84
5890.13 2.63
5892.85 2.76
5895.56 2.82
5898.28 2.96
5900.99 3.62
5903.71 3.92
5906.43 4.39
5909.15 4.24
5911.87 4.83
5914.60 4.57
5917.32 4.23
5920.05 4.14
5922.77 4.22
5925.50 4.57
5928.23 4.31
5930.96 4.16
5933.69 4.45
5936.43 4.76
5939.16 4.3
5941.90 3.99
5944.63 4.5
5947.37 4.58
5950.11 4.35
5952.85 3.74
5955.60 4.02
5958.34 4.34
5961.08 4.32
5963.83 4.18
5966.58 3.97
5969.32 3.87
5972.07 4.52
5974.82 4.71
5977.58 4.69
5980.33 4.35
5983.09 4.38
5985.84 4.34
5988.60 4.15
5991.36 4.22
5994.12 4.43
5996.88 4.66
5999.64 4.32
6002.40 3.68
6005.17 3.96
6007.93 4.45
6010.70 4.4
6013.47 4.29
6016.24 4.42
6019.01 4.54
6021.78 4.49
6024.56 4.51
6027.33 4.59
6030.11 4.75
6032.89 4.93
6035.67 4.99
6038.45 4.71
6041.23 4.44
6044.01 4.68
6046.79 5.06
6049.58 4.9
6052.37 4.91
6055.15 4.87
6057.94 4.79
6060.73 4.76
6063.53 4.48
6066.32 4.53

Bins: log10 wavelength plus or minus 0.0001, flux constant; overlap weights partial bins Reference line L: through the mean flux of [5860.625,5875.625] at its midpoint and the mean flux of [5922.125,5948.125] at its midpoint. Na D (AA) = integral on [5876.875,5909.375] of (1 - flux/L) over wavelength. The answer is 6.1 AA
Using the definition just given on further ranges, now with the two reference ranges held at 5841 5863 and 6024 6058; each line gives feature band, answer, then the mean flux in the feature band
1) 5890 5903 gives 4.2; 3.04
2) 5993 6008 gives 1.5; 4.23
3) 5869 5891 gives 2.6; 3.91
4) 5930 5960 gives 1.9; 4.29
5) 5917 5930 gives 0.7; 4.3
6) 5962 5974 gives 1.2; 4.17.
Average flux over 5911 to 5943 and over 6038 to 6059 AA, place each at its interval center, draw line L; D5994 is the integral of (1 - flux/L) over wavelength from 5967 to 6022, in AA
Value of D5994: 3.3 AA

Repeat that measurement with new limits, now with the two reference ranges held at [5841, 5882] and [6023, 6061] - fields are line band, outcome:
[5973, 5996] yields 1.1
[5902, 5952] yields 1.8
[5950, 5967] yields 1.7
